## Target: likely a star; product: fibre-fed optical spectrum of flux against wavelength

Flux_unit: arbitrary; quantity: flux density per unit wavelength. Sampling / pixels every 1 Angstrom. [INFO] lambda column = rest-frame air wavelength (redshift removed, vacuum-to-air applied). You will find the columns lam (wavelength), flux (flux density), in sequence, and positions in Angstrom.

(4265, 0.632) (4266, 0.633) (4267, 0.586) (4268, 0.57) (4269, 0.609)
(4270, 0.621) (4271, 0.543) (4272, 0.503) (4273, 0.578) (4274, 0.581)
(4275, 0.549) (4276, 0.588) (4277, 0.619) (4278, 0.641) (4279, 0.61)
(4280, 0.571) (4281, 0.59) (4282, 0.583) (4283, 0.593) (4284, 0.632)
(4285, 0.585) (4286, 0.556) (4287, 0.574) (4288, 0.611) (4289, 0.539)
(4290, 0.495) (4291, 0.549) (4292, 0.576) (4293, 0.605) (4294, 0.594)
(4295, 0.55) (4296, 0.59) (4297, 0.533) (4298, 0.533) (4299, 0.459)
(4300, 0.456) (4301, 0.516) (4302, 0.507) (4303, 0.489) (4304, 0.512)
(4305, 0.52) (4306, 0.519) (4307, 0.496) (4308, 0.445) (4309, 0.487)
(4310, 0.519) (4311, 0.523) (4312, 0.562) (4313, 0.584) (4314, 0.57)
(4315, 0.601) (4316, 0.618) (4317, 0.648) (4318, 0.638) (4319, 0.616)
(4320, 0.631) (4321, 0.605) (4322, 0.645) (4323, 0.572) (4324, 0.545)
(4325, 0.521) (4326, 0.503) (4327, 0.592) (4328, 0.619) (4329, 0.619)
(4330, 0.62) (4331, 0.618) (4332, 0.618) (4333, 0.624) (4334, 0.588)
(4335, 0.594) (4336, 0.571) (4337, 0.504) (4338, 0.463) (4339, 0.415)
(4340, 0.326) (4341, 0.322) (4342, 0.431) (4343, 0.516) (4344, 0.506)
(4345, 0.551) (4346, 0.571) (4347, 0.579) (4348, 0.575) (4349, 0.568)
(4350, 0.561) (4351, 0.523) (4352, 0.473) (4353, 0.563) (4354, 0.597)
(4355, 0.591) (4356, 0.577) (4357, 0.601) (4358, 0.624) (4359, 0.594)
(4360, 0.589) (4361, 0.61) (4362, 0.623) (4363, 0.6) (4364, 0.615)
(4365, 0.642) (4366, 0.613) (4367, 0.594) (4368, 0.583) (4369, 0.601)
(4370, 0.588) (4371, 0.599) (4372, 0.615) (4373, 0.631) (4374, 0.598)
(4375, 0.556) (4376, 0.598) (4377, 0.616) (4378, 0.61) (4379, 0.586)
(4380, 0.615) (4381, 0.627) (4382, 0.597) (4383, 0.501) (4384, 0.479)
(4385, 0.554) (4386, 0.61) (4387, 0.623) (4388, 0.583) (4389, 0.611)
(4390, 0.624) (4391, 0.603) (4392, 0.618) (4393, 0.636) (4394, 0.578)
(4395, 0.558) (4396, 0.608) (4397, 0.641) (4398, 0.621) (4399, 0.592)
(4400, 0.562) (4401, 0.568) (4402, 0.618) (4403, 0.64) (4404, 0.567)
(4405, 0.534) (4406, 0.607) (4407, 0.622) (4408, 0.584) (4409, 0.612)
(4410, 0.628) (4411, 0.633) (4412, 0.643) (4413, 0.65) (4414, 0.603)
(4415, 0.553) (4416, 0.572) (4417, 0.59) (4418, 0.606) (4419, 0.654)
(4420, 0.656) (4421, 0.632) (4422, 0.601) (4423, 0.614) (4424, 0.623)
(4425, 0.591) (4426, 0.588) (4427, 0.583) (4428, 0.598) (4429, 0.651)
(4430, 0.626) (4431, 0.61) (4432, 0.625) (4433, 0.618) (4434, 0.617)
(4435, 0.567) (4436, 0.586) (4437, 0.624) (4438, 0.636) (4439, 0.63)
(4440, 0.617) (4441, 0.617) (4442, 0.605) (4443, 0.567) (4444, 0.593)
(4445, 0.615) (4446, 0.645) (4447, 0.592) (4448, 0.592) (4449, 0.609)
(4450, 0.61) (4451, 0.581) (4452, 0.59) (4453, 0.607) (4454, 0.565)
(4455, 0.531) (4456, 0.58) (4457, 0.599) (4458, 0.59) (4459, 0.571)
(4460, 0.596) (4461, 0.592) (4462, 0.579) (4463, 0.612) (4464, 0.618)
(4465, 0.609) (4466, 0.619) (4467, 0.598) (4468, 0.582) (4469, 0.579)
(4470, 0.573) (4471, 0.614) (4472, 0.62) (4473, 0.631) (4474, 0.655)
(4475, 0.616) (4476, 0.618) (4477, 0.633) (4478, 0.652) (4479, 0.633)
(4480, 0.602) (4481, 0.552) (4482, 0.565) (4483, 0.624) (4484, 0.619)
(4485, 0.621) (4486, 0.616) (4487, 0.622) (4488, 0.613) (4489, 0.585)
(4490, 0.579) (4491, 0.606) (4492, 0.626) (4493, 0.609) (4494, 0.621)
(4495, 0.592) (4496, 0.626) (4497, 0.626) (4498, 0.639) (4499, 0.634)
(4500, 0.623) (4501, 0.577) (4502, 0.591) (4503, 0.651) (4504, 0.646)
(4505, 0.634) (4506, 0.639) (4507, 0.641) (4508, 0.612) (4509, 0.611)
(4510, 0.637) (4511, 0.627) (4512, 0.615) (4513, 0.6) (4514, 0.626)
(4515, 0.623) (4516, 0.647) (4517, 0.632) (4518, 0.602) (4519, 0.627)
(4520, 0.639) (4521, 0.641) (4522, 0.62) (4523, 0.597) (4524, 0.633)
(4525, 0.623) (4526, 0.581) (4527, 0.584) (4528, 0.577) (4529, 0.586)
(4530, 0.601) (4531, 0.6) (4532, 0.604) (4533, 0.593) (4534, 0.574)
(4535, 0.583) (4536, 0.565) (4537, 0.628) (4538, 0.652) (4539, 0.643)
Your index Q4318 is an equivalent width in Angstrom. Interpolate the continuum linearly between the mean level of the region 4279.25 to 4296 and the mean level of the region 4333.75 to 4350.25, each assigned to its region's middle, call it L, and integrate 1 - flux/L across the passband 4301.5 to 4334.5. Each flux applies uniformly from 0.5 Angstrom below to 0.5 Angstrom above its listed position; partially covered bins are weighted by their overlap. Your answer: -2.0 Angstrom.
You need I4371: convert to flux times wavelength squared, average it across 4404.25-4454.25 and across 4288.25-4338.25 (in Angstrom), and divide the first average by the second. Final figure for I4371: 1.15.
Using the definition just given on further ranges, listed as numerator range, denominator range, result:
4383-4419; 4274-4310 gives 1.14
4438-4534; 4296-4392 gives 1.15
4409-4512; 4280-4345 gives 1.19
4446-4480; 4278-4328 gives 1.16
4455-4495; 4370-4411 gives 1.05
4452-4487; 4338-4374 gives 1.14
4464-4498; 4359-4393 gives 1.07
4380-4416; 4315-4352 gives 1.11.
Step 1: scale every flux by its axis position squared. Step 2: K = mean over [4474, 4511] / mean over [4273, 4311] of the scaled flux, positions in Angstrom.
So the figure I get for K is 1.23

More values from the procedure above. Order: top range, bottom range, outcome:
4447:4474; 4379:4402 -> 1.04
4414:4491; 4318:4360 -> 1.15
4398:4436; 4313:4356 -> 1.13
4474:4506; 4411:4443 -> 1.03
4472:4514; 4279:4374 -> 1.19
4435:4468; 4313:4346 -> 1.14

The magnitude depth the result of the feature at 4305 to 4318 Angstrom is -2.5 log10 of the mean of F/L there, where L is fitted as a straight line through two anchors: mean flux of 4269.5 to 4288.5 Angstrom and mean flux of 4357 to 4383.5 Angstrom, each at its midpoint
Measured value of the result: 0.08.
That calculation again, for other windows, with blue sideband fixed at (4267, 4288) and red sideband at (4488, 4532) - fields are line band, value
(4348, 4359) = 0.05 mag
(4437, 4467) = 0.02 mag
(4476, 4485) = 0.00 mag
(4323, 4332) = 0.02 mag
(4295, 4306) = 0.15 mag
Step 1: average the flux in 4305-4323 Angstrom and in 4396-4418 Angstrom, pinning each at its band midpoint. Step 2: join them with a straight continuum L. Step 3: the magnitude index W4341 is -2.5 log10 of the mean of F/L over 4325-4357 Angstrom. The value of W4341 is 0.072 mag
